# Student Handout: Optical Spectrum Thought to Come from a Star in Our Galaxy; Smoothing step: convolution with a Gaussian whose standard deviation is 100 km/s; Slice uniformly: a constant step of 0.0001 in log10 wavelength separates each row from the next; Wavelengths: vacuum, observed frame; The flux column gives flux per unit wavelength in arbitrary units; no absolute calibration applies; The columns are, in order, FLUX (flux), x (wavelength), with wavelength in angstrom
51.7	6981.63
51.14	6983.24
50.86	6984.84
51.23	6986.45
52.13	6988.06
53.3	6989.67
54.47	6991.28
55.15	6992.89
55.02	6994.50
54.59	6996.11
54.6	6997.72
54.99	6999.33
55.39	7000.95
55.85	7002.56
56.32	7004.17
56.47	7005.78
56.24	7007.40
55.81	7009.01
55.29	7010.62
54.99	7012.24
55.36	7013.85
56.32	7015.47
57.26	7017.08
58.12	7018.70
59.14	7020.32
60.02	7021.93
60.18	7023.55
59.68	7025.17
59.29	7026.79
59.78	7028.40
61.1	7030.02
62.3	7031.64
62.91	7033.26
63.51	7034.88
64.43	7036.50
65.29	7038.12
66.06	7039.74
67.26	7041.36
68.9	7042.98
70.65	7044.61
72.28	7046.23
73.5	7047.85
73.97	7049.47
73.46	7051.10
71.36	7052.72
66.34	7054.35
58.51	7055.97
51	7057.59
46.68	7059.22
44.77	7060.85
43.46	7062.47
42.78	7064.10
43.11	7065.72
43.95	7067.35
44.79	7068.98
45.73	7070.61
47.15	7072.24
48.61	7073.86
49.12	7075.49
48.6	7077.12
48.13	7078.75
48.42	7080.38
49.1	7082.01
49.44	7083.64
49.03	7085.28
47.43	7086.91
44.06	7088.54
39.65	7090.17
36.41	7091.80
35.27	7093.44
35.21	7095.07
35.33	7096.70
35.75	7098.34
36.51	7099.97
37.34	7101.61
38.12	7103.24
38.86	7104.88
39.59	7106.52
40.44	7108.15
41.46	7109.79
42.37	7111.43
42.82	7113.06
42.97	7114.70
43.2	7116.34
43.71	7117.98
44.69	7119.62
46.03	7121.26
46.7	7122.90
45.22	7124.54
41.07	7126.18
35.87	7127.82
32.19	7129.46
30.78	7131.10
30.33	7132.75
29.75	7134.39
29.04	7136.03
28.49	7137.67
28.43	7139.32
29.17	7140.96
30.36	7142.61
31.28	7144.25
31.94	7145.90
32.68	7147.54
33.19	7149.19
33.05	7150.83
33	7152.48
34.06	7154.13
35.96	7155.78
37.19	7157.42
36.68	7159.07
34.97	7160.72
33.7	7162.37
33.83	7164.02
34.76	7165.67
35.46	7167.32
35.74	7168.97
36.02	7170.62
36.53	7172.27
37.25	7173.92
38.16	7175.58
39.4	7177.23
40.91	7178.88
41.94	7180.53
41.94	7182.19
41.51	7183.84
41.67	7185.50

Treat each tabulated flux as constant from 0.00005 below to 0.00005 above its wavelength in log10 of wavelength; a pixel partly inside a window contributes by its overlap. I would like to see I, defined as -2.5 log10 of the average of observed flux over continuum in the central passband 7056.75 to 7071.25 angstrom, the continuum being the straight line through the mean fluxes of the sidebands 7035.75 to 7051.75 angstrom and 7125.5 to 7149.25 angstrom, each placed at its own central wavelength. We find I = 0.33 mag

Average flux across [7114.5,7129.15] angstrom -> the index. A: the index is 42.9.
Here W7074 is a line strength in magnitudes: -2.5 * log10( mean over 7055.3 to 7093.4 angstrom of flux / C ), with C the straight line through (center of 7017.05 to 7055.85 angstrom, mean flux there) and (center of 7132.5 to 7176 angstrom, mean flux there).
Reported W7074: 0.18 mag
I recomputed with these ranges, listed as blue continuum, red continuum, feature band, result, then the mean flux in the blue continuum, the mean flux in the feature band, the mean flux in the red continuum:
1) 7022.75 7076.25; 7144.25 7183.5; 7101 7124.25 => 0.094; 58.5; 42.1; 36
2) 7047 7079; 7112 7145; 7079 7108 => 0.117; 53.4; 41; 36.7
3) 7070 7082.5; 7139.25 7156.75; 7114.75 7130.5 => -0.109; 48.1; 42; 32.3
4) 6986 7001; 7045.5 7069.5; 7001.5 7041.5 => -0.079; 54.1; 59.4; 56.7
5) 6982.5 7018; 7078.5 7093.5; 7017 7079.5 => -0.175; 54.7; 58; 45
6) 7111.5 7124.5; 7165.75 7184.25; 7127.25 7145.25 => 0.359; 44.3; 30.4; 38.4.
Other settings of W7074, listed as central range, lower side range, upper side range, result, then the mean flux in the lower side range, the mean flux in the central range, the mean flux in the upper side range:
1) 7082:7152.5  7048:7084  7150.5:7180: 0.163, 52.2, 37.8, 36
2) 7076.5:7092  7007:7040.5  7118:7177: 0.031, 59.7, 46.4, 35.1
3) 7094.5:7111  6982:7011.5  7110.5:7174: 0.079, 54.3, 38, 35.9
